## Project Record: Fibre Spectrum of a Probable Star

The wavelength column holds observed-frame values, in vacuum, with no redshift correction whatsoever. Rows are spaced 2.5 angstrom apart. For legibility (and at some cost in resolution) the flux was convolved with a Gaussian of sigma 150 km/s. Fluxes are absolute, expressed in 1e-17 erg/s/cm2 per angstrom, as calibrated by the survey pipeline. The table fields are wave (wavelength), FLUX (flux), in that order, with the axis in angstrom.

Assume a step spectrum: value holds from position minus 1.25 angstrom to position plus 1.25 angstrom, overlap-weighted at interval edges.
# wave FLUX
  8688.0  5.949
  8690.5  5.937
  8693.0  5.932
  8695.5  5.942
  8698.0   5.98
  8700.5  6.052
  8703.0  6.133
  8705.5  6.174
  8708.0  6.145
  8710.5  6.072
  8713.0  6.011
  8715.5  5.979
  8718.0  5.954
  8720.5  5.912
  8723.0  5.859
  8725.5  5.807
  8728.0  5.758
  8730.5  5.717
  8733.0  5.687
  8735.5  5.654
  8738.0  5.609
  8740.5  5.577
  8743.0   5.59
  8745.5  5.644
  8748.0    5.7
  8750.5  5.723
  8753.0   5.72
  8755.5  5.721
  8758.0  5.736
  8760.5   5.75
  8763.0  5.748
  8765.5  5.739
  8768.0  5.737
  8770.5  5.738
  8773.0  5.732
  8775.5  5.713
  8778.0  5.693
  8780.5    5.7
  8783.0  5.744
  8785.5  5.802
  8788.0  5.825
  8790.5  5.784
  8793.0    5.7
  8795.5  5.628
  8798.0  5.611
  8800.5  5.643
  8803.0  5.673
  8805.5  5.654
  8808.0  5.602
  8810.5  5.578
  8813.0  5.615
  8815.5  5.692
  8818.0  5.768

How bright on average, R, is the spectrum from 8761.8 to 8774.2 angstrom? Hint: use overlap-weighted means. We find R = 5.74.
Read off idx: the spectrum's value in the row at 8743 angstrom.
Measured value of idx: 5.59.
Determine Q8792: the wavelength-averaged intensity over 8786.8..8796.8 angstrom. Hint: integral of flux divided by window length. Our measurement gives 5.73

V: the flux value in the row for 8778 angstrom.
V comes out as 5.693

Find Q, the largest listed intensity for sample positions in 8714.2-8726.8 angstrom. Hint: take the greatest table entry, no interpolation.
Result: 5.979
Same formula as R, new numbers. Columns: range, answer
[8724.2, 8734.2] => 5.74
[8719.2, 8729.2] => 5.83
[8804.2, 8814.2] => 5.61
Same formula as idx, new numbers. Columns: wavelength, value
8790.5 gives 5.784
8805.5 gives 5.654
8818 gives 5.768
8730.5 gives 5.717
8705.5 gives 6.174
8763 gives 5.748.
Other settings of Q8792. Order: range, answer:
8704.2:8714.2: 6.1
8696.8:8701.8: 6.02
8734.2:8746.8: 5.62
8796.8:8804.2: 5.64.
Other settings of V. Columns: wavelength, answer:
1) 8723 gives 5.859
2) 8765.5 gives 5.739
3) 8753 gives 5.72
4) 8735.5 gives 5.654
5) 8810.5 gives 5.578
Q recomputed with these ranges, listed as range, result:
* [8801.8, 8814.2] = 5.673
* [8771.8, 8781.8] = 5.732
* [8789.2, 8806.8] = 5.784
